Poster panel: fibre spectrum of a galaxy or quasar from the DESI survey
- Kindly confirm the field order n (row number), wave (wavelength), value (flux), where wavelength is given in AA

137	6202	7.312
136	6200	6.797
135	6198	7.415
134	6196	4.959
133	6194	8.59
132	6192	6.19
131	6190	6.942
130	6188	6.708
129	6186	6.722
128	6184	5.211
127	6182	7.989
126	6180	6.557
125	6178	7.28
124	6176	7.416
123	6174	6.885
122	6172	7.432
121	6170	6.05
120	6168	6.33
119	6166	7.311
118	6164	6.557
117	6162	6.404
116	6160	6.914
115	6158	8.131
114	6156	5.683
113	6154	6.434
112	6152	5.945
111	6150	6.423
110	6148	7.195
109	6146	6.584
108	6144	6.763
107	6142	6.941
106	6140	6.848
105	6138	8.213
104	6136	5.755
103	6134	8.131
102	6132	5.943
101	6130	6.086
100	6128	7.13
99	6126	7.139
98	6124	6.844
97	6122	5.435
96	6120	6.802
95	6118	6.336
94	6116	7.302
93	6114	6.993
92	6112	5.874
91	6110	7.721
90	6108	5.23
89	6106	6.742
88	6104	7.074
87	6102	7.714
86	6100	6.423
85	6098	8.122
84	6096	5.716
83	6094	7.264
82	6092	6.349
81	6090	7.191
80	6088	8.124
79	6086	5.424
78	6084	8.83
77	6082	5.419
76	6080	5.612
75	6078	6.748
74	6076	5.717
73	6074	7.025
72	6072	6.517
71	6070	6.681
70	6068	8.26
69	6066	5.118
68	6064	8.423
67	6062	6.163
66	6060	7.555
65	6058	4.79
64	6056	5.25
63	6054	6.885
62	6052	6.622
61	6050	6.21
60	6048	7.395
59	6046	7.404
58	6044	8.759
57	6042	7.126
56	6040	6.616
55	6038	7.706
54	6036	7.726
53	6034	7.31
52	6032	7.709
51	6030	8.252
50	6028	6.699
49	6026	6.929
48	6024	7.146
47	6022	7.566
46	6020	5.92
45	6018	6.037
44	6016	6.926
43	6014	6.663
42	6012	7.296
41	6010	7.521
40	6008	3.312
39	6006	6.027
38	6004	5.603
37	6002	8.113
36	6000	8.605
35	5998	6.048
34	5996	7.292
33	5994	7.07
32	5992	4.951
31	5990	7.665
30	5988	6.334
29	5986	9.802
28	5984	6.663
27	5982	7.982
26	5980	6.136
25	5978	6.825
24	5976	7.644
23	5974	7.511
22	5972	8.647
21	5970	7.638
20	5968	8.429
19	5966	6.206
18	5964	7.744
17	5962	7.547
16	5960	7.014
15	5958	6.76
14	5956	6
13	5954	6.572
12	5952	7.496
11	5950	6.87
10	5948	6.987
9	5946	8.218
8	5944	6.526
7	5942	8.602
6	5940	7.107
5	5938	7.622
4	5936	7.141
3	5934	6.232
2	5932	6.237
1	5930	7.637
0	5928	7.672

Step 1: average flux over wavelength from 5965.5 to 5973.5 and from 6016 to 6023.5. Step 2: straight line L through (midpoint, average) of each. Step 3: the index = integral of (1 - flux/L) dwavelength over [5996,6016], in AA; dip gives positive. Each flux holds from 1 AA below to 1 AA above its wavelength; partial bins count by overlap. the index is 0.89 AA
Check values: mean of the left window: 7.81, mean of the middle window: 6.63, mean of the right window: 6.61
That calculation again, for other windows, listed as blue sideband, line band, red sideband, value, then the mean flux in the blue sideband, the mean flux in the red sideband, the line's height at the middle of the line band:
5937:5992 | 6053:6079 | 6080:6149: 1.5 AA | 7.31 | 6.8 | 6.96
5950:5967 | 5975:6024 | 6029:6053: 2.1 AA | 6.91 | 7.4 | 7.16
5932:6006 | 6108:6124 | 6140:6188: 0.7 AA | 7.18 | 6.75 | 6.85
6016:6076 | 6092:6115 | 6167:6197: 0.2 AA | 6.94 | 6.75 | 6.86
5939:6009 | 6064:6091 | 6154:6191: 0.8 AA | 7.08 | 6.8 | 6.93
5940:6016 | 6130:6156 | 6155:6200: 0.6 AA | 7.09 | 6.8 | 6.85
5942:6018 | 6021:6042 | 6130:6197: -1.2 AA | 7.05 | 6.76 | 6.97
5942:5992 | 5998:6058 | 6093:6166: 1.6 AA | 7.28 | 6.75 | 7.08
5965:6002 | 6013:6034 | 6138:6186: 0.6 AA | 7.32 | 6.78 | 7.2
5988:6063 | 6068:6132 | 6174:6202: 1.2 AA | 6.83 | 6.85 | 6.84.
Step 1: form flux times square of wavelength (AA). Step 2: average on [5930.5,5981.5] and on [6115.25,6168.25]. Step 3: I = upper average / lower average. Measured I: 0.99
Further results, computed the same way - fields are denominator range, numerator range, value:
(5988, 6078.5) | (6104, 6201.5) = 1.03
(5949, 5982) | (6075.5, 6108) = 0.98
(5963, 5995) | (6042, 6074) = 0.96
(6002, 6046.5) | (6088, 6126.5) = 1.00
